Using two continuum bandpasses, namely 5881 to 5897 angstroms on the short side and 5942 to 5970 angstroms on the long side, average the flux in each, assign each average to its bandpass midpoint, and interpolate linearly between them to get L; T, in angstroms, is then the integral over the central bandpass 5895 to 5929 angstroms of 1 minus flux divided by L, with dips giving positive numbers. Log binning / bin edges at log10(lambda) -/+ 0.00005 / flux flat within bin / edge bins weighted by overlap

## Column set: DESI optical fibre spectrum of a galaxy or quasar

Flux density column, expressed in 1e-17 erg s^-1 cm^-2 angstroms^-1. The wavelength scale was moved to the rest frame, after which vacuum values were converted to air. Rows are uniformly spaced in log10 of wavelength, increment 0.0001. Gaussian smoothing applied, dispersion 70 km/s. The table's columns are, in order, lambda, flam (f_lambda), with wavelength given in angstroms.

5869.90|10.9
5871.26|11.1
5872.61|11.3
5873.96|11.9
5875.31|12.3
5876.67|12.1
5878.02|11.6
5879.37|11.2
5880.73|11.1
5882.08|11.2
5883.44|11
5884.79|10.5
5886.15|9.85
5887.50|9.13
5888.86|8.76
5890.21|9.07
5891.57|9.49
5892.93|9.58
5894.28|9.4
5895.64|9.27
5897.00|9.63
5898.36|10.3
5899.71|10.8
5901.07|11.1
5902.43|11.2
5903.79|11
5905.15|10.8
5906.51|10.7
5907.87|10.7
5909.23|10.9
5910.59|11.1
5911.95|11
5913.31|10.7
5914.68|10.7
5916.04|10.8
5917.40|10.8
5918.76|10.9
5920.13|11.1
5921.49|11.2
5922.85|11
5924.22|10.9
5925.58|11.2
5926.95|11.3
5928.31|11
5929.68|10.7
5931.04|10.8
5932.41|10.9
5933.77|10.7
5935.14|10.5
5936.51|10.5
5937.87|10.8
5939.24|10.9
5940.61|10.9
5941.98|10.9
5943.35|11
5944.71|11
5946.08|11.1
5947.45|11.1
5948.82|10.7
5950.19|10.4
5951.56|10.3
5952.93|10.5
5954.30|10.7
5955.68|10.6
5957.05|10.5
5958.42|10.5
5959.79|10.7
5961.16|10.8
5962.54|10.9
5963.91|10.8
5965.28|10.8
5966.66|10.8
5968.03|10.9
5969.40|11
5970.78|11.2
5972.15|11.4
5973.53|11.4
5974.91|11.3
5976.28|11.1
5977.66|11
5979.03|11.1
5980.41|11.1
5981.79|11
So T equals -2.3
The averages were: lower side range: 9.78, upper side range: 10.8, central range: 10.8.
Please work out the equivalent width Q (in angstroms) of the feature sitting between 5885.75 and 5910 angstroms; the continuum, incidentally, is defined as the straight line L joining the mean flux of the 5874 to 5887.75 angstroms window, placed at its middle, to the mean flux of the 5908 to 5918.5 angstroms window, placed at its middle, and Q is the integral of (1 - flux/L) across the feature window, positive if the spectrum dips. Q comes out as 1.9 angstroms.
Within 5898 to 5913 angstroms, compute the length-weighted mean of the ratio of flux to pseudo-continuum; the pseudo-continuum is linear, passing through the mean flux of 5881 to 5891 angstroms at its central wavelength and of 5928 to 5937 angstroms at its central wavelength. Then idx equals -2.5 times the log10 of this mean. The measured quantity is -0.06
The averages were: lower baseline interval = 9.98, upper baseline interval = 10.7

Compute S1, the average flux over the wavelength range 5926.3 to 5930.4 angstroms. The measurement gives 11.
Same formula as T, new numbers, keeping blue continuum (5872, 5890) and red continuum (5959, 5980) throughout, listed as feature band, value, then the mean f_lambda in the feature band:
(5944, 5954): 0.2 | 10.7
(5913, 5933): 0.0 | 10.9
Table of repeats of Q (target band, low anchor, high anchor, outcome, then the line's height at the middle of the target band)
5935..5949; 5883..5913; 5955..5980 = -0.25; 10.7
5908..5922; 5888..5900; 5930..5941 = -1.04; 10.2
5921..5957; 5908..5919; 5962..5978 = 0.40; 10.9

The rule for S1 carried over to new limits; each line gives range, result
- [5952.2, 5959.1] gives 10.6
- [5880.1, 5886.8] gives 10.7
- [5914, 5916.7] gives 10.8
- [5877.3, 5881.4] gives 11.3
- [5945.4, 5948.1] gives 11.1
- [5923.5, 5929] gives 11.1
